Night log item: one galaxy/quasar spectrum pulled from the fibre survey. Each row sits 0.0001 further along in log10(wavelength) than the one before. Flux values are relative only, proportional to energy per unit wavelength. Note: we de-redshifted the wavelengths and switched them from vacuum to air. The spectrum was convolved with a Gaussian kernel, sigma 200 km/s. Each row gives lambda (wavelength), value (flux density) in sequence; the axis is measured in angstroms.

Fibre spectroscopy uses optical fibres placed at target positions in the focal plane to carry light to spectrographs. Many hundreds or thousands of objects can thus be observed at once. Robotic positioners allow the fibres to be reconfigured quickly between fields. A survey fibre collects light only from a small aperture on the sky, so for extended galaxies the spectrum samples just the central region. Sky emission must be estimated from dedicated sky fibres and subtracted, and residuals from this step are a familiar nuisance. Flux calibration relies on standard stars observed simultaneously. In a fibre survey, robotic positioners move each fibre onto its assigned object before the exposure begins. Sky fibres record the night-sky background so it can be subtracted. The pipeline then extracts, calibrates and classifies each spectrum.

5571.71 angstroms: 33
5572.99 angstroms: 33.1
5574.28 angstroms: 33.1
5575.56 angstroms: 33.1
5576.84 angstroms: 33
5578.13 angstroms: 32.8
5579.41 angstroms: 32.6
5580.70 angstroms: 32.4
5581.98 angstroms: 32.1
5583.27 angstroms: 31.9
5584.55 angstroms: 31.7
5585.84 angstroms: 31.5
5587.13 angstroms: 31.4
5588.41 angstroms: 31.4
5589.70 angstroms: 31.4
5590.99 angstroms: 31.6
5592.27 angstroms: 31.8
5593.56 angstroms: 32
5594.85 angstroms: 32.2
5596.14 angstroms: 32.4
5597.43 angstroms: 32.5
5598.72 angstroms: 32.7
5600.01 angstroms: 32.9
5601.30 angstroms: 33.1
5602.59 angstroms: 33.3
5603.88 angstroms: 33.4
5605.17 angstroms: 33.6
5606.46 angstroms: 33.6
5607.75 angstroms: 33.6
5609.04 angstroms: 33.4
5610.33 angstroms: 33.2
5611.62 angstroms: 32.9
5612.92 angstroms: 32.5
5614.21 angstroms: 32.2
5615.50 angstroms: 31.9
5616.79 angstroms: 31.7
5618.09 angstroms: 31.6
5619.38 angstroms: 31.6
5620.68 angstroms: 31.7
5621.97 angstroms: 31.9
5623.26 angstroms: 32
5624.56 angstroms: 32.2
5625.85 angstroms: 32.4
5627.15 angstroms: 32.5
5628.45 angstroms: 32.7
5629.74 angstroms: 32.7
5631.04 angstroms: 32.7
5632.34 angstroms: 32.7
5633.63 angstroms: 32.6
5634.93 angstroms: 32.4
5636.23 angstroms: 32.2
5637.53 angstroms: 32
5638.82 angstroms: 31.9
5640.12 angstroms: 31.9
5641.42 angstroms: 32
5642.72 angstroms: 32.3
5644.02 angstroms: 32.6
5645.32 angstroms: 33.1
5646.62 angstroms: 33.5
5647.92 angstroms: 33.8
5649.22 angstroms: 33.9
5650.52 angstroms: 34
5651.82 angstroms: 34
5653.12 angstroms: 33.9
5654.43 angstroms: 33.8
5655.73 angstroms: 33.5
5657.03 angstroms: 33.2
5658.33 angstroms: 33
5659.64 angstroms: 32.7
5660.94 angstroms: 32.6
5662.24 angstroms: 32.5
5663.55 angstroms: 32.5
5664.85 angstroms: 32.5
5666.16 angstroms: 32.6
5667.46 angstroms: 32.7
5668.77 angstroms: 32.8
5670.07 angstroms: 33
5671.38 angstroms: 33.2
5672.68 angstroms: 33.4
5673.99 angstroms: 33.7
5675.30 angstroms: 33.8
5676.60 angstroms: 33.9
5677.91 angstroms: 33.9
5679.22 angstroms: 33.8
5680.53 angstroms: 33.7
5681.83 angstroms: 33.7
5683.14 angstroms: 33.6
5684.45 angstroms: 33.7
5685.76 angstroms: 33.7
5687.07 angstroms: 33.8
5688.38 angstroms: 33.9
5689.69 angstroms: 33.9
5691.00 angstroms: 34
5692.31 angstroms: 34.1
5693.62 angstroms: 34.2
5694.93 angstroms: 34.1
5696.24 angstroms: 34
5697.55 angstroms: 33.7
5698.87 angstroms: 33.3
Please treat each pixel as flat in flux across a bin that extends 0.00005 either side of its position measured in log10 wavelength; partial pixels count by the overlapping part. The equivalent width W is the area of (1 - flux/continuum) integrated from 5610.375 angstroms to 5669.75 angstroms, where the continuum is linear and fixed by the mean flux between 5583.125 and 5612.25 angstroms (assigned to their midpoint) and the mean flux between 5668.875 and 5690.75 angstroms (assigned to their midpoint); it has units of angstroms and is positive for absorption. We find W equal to 0.8 angstroms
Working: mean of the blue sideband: 32.5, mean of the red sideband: 33.7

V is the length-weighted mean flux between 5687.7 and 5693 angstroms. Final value 34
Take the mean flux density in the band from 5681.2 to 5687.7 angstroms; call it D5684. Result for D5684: 33.7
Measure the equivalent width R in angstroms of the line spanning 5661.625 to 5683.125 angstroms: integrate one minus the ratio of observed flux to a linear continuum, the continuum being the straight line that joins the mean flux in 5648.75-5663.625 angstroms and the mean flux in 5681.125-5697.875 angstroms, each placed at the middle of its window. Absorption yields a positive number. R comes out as 0.2 angstroms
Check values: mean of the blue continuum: 33.3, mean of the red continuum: 33.9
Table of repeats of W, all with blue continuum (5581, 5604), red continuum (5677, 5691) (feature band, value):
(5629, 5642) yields 0.24 angstroms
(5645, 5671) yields 0.10 angstroms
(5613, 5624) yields 0.25 angstroms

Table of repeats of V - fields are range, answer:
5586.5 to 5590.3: 31.4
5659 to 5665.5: 32.6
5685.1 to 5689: 33.8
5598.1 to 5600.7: 32.8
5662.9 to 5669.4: 32.6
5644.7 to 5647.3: 33.3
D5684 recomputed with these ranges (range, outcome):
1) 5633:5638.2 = 32.3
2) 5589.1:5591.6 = 31.5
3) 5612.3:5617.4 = 32.1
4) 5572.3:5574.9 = 33.1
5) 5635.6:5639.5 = 32.1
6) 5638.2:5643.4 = 32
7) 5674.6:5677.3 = 33.9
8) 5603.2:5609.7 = 33.5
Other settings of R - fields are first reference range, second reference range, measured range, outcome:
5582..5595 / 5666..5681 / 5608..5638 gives 0.0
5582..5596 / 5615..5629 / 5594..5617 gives -0.7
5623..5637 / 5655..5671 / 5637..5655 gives -0.2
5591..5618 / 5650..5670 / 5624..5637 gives 0.1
